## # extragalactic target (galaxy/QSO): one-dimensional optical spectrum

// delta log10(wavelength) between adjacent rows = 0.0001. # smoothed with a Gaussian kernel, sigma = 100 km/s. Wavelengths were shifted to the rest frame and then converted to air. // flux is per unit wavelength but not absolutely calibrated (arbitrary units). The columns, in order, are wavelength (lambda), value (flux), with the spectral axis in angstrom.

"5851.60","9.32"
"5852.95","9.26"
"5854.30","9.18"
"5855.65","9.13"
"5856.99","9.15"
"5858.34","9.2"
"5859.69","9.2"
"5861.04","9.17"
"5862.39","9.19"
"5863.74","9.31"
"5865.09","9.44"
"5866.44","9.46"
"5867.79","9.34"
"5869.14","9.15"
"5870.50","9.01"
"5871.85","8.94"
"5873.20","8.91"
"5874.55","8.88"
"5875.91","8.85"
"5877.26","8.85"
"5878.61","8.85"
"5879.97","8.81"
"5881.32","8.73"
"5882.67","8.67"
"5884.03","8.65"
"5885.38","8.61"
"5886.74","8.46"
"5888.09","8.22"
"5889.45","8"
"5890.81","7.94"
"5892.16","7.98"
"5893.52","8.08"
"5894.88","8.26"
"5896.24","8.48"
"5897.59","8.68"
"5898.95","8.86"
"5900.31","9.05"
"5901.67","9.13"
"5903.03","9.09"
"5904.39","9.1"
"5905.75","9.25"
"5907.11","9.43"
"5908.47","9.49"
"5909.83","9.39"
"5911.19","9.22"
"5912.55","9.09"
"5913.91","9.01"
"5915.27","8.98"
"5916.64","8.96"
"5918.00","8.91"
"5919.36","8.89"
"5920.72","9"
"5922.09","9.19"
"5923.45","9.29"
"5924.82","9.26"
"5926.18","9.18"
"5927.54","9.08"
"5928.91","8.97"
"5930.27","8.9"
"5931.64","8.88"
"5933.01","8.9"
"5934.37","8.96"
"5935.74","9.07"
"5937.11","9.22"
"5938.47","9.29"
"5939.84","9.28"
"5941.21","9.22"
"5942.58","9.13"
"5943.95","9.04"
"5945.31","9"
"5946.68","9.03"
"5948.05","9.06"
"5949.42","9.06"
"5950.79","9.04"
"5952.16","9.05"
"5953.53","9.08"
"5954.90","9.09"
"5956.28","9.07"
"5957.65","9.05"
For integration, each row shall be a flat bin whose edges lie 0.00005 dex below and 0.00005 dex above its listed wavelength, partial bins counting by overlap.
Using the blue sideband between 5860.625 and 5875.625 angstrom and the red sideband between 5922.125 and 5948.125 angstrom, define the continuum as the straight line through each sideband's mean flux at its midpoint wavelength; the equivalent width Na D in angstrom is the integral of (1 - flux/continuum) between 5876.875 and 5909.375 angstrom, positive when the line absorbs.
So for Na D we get 1.5 angstrom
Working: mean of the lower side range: 9.15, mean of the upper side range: 9.1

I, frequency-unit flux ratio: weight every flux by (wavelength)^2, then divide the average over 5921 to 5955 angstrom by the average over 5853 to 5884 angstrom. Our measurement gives 1.03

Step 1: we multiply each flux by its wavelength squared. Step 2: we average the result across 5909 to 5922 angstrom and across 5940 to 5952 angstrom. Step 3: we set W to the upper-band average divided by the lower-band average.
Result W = 1.0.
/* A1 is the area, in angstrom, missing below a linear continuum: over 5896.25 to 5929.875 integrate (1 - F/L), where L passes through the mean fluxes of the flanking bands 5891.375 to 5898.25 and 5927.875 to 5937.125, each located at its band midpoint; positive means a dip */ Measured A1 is -1.85 angstrom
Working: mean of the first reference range 8.3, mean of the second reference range 8.96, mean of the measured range 9.09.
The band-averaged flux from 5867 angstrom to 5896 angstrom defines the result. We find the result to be 8.63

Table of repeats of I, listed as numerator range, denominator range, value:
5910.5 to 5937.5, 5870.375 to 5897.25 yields 1.07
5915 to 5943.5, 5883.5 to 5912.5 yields 1.05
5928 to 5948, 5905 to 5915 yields 0.99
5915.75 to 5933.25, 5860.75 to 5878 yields 1.01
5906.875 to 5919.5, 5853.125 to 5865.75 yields 1.01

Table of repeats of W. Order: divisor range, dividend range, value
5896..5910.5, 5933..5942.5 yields 1.02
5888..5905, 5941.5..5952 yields 1.08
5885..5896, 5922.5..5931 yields 1.13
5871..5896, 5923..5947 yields 1.08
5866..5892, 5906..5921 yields 1.06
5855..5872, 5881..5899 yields 0.92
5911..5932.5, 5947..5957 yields 1.01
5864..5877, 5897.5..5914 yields 1.02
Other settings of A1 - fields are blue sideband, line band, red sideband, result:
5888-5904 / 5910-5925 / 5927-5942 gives -0.4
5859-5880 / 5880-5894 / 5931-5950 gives 1.1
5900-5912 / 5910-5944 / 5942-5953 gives 0.2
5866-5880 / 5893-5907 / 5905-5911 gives 0.7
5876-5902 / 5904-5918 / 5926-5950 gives -0.6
